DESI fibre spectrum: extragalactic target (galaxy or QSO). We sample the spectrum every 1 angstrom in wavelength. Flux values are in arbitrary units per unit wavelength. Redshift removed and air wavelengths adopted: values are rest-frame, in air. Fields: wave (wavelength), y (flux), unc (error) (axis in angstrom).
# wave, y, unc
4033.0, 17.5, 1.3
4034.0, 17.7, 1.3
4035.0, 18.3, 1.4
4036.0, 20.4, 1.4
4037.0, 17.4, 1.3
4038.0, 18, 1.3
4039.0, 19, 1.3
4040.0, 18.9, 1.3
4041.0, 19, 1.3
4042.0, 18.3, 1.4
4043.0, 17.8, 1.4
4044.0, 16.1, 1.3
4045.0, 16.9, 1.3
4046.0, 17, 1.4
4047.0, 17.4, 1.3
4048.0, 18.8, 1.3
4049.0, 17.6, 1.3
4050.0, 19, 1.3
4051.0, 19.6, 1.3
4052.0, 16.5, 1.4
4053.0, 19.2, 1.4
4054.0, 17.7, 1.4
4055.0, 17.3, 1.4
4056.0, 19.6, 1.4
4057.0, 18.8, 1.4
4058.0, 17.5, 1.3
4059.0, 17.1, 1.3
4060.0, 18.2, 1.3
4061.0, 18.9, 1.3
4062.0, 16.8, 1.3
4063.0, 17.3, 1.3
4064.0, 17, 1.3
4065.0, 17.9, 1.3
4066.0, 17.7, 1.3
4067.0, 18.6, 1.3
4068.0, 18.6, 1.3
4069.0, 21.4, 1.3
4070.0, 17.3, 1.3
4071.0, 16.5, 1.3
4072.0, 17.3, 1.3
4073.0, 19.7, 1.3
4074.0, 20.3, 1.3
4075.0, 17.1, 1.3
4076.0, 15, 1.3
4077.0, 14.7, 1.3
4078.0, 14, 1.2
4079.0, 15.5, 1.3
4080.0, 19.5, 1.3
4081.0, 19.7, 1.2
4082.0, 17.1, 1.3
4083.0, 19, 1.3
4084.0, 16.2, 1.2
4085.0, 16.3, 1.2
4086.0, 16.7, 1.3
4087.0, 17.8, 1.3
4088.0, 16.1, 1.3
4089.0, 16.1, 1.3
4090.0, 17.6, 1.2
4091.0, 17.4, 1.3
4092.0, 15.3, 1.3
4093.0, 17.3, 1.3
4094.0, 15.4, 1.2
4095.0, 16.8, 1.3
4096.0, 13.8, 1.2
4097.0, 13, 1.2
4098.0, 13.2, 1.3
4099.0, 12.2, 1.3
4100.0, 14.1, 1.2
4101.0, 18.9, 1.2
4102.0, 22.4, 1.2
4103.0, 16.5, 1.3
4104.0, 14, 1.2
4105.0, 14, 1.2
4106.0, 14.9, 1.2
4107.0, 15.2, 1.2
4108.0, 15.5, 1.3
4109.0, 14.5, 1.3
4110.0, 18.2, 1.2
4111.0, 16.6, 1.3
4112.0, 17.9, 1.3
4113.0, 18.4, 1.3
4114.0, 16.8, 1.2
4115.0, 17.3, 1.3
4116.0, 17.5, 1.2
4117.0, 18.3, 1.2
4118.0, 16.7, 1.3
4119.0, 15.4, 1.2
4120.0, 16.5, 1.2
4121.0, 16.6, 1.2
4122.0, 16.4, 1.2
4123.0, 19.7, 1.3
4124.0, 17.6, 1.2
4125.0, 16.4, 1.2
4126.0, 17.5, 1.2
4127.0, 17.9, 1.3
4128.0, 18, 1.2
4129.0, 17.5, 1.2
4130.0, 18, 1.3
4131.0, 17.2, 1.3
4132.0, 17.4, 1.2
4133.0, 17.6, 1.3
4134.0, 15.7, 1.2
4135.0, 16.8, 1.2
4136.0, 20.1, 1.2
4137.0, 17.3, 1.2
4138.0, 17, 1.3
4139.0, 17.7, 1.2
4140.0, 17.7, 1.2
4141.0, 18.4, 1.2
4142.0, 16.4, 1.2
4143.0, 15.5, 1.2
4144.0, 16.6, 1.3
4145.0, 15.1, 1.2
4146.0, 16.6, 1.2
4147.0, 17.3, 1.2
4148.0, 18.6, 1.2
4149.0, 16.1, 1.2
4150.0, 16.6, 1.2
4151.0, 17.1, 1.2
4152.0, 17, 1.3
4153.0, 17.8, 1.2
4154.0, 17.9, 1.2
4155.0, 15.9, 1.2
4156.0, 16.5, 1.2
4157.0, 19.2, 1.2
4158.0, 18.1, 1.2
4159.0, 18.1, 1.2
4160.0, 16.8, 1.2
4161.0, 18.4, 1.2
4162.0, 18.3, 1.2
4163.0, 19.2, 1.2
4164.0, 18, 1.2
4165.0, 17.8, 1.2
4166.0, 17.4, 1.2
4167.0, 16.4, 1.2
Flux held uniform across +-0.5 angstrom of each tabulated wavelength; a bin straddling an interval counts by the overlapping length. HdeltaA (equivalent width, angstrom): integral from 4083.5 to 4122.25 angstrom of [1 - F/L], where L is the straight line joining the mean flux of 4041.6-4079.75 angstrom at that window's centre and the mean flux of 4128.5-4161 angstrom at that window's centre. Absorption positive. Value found 2.7 angstrom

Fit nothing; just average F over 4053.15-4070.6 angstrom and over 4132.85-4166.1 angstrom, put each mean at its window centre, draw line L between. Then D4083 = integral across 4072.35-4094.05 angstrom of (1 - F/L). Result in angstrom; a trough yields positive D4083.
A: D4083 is 1.10 angstrom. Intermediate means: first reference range 18.1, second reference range 17.4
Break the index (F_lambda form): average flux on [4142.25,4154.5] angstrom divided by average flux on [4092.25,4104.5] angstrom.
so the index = 1.08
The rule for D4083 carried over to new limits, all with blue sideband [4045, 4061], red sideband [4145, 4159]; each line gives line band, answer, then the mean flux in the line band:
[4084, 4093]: 0.56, 16.7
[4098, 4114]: 1.34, 16.1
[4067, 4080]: 0.35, 17.4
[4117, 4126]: 0.24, 17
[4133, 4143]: -0.01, 17.4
